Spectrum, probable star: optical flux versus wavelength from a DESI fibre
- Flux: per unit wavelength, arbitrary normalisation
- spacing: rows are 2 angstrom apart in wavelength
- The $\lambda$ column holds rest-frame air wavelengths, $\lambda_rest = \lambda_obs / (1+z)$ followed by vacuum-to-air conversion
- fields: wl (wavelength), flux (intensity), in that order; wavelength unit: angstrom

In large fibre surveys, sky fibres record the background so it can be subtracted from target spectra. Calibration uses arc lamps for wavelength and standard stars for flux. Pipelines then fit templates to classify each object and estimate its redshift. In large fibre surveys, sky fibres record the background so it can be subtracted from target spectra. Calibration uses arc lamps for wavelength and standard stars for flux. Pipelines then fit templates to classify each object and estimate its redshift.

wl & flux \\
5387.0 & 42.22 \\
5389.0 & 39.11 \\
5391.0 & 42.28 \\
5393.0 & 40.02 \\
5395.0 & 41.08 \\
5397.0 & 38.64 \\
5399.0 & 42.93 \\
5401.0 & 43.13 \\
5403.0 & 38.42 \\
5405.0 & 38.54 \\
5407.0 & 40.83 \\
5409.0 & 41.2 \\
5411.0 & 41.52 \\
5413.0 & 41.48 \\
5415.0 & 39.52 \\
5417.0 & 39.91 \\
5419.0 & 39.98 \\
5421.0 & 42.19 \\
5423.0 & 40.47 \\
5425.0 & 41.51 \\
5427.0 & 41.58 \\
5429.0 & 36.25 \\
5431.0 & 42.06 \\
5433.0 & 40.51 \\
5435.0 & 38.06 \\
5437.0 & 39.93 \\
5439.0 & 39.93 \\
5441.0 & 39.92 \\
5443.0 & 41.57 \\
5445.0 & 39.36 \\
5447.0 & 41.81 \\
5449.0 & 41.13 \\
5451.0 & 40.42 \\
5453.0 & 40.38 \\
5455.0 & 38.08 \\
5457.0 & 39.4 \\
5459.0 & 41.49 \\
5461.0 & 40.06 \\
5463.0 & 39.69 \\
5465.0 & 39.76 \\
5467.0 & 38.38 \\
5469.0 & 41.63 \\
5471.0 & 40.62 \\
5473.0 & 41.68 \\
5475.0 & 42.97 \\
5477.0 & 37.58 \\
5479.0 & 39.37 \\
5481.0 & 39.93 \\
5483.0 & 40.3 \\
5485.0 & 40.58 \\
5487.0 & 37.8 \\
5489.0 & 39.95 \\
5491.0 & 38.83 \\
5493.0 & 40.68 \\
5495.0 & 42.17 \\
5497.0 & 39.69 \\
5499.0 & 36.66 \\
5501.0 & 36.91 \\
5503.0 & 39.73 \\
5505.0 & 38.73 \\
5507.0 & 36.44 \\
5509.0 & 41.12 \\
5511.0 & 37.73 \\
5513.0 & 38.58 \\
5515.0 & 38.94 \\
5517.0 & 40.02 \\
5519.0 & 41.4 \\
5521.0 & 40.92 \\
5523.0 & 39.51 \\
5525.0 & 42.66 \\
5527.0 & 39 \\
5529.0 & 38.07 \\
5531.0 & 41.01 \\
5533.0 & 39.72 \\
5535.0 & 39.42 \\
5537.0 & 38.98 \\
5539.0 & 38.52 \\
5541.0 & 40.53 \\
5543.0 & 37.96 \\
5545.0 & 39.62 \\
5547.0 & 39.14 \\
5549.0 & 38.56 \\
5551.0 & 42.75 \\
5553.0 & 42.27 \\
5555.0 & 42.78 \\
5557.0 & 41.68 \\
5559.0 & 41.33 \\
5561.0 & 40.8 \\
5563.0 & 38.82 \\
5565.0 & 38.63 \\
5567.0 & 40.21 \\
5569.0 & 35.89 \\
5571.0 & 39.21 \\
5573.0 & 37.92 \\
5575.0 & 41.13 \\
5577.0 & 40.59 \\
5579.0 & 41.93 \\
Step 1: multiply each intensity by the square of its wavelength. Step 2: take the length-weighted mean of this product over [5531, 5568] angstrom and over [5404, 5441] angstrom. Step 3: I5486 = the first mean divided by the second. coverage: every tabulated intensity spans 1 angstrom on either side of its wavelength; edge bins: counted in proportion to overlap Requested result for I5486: 1.0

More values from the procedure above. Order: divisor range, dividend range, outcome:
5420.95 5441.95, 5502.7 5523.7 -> 1.01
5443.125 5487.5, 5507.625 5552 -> 1.01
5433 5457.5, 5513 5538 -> 1.03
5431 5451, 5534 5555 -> 1.03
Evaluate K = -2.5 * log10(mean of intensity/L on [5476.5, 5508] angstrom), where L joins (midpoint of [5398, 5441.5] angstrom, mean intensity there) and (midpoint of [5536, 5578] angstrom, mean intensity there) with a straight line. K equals 0.03 mag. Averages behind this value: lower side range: 40.5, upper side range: 39.9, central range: 39.1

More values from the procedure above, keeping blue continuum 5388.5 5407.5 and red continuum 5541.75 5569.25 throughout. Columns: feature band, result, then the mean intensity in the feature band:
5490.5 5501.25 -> 0.03 mag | 39.3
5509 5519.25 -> 0.02 mag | 39.4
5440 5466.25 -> 0.00 mag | 40.2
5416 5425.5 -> -0.01 mag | 40.8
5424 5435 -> 0.01 mag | 40.2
